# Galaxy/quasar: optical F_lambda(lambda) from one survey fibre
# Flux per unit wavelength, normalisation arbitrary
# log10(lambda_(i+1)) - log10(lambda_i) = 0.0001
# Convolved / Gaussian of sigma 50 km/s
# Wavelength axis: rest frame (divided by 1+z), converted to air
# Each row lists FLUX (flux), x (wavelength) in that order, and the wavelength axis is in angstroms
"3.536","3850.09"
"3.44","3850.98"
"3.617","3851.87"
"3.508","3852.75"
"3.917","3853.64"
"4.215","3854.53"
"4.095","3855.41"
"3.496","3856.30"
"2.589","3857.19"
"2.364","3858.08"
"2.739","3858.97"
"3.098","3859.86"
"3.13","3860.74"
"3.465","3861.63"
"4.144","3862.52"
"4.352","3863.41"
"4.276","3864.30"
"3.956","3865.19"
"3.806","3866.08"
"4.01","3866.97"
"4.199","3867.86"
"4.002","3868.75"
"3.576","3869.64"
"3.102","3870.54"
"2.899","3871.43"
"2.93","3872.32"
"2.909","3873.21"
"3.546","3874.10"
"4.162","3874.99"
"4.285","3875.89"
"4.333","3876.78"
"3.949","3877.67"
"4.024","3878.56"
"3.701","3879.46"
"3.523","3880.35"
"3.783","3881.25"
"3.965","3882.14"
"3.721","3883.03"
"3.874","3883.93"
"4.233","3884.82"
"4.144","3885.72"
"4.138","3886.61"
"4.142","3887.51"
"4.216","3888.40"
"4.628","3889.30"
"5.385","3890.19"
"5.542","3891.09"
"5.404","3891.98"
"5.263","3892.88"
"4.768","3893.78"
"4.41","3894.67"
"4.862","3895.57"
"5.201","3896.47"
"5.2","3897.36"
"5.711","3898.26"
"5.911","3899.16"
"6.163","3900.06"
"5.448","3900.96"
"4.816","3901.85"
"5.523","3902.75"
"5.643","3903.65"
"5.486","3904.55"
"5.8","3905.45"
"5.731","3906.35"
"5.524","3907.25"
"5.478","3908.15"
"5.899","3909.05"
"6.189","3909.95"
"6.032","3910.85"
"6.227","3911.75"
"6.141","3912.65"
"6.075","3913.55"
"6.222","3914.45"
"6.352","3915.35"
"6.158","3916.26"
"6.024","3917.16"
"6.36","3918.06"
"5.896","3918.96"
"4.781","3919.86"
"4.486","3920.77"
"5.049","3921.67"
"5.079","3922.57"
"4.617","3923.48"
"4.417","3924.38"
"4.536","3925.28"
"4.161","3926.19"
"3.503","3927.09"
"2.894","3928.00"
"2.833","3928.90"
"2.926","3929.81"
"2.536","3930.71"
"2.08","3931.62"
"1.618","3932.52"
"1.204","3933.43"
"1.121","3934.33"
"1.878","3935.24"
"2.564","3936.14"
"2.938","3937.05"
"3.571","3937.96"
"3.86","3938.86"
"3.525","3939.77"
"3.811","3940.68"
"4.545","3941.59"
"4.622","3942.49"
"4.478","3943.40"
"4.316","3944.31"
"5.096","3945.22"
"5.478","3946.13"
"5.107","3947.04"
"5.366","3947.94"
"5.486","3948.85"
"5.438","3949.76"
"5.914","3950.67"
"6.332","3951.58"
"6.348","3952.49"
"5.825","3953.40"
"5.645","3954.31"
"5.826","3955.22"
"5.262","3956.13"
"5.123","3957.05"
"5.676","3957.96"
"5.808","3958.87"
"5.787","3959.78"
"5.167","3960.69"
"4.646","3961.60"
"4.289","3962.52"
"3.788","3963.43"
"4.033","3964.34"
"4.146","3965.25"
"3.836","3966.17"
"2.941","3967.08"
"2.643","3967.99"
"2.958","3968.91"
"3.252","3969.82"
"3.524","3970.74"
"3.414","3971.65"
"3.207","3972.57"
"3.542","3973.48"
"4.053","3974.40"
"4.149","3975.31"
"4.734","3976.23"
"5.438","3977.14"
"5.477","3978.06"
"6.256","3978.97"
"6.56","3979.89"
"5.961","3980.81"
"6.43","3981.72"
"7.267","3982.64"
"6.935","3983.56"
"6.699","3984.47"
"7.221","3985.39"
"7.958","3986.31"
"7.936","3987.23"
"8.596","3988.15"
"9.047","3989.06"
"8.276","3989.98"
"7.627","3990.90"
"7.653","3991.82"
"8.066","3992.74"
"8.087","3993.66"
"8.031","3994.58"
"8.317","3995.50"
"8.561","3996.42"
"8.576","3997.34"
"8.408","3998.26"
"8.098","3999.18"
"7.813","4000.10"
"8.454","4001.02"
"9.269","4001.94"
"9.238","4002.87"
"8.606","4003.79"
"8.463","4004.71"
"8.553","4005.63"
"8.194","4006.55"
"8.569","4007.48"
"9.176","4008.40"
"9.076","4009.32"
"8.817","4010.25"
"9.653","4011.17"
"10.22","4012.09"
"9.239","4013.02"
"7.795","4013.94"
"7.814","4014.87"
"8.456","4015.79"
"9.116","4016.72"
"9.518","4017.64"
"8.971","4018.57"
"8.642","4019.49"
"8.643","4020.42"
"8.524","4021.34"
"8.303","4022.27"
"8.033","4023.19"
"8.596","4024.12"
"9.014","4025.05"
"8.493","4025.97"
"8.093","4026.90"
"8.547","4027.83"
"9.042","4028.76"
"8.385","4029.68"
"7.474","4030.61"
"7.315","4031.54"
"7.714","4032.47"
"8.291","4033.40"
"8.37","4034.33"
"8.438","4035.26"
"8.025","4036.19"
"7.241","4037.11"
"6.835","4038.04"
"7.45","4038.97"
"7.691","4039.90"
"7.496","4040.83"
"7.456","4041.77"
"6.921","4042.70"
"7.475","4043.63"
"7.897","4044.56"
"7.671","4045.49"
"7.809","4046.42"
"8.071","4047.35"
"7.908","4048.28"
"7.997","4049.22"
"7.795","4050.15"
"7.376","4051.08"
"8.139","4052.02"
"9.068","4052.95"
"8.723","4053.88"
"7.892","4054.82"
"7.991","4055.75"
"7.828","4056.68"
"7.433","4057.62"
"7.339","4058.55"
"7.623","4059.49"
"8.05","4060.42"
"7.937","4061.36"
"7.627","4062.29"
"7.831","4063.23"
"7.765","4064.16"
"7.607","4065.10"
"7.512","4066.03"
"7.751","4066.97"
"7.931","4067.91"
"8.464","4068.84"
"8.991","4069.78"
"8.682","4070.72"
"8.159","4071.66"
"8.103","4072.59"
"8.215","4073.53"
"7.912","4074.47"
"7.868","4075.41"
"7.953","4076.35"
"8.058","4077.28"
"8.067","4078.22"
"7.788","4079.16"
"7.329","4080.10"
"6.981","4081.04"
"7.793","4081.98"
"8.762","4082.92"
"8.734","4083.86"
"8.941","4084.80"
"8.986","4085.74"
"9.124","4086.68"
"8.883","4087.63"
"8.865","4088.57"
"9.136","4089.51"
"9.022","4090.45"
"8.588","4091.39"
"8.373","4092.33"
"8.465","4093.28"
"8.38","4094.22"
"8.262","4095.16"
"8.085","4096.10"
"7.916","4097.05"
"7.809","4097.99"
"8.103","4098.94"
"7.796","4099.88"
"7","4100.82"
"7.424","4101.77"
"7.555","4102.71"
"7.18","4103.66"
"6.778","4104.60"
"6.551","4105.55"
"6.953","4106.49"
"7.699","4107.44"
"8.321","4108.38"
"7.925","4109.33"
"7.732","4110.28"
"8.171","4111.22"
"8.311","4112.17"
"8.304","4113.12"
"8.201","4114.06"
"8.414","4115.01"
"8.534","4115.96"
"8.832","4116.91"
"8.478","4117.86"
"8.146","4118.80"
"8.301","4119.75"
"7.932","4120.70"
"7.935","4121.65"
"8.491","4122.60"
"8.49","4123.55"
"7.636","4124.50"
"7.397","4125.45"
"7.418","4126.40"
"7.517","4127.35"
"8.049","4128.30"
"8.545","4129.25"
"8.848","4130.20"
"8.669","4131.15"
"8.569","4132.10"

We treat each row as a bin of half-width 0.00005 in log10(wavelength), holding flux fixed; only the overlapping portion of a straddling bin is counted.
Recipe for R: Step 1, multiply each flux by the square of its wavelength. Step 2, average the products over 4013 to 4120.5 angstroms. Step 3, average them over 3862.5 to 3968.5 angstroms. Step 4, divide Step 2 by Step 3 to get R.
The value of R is 1.9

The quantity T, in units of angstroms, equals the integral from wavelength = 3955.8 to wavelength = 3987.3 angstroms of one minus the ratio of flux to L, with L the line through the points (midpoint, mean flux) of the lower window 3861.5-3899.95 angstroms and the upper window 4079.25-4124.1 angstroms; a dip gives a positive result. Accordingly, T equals 4.6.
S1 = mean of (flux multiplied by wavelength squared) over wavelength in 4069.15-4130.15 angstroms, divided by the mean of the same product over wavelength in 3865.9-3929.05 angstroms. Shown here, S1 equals 1.88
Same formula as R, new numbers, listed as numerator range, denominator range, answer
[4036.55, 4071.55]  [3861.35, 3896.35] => 2.08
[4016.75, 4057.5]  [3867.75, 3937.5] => 1.94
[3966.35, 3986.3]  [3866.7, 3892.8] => 1.29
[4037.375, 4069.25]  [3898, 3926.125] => 1.49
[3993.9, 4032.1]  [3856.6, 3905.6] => 2.15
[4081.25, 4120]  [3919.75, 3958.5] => 2.09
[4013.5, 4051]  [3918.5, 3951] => 2.16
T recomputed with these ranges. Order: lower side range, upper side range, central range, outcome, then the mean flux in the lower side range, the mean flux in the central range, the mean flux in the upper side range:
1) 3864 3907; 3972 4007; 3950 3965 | 2.48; 4.47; 5.33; 7.25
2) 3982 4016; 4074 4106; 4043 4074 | 0.79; 8.33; 7.96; 8.07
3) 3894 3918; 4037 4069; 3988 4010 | -4.54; 5.7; 8.45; 7.76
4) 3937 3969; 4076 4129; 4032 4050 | -2.74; 4.75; 7.72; 8.07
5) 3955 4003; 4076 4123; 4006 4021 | -4.92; 6.1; 8.86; 8.11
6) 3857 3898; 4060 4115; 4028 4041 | -1.55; 4.02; 7.87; 8.05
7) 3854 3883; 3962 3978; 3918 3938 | 1.45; 3.65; 3.47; 3.81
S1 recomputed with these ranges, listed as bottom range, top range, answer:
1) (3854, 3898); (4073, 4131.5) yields 2.26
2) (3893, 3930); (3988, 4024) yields 1.72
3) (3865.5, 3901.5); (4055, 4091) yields 2.07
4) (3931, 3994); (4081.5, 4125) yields 1.73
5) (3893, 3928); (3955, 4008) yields 1.22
